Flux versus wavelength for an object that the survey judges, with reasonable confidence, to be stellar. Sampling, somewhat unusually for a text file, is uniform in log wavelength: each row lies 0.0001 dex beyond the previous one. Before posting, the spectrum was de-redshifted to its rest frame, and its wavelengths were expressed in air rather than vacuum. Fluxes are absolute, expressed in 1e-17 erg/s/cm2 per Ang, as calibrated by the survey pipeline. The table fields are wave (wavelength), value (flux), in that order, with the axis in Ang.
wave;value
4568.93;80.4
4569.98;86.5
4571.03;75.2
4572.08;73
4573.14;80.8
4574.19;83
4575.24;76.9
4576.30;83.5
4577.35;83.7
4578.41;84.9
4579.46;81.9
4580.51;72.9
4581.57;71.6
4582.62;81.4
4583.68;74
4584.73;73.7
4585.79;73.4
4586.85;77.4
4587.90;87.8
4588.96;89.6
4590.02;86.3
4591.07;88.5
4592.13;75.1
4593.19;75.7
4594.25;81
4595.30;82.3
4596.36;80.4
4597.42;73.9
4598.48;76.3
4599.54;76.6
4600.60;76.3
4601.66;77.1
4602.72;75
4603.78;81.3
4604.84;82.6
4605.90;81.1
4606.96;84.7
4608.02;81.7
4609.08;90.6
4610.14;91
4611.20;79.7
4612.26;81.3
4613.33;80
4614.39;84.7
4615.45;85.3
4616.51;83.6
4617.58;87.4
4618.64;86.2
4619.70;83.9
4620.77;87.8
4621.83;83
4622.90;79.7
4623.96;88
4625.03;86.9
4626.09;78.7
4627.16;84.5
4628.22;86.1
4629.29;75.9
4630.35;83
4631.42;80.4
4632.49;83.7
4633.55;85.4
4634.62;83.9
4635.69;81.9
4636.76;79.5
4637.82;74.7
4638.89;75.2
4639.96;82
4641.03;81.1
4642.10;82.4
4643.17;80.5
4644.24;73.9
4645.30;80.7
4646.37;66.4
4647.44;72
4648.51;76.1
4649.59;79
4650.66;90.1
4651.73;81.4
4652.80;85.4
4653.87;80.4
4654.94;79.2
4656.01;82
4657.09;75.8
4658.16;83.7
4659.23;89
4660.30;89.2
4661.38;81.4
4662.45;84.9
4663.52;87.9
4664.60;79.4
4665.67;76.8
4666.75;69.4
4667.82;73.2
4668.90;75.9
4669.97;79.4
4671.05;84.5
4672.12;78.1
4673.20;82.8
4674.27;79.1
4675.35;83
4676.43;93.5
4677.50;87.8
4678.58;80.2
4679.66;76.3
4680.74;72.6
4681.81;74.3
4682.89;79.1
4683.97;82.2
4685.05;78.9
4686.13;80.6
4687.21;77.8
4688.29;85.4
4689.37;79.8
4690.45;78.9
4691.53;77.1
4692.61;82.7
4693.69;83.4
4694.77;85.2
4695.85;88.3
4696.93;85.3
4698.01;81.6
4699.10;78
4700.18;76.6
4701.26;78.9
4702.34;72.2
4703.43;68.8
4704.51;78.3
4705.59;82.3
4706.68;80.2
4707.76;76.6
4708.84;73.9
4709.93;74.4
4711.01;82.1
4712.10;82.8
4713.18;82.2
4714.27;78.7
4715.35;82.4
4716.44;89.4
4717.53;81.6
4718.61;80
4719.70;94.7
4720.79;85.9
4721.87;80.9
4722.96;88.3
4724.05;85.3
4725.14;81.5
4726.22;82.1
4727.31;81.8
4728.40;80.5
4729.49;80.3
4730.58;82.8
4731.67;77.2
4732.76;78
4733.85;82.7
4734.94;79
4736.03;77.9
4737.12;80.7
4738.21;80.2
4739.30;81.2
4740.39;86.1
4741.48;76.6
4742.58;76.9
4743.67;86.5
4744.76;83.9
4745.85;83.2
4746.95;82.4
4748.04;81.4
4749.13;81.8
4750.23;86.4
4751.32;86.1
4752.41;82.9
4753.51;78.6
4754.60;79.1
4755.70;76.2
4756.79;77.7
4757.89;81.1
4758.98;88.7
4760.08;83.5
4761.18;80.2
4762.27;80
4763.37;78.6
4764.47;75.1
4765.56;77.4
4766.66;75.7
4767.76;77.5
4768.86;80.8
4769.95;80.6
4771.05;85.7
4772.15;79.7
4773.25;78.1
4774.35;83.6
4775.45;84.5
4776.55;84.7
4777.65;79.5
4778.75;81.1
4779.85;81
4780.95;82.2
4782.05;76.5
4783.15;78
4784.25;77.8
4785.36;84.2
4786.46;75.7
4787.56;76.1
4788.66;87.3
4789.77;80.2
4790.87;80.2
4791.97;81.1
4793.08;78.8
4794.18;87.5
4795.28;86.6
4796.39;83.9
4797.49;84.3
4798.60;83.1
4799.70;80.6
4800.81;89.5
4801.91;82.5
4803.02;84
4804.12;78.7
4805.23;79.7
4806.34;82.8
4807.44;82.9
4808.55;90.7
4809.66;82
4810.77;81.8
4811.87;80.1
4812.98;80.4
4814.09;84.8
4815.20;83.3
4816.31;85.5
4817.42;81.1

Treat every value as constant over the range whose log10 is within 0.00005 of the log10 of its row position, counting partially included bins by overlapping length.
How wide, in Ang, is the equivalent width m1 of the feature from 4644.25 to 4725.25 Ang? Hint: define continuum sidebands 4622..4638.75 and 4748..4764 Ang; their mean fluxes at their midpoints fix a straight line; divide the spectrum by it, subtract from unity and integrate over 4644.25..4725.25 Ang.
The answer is 1.1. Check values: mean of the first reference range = 82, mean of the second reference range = 81.4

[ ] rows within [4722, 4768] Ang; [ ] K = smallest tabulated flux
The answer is 75.1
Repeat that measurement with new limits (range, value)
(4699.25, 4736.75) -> 68.8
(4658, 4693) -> 69.4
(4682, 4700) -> 77.1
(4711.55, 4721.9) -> 78.7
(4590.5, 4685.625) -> 66.4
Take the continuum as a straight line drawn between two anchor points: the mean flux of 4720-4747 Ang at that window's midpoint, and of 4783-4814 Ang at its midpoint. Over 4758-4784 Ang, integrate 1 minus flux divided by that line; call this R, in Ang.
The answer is 0.48 Ang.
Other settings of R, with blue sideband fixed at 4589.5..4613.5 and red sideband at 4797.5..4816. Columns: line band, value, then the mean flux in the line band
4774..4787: 0.3 Ang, 80.7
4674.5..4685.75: 0.1 Ang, 80.7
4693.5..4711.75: 0.6 Ang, 79.1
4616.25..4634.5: -0.6 Ang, 83.8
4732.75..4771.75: 0.7 Ang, 80.9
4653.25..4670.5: 0.2 Ang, 80.5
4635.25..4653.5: 0.5 Ang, 79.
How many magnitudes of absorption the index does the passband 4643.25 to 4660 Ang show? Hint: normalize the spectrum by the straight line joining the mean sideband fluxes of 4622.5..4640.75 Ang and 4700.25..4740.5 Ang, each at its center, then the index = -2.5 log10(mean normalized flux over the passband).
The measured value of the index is 0.022 mag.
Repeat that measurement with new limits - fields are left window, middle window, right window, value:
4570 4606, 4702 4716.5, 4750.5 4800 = 0.02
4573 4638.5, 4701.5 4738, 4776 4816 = 0.01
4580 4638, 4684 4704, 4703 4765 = 0.02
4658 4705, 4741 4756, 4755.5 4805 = -0.01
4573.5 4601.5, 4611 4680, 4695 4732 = -0.02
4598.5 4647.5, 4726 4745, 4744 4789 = 0.00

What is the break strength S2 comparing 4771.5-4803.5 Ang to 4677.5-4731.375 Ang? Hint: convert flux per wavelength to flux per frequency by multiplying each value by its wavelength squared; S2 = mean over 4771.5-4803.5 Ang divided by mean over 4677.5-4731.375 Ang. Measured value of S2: 1.0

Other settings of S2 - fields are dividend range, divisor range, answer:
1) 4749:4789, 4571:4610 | 1.09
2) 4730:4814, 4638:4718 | 1.06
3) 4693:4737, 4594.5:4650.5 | 1.04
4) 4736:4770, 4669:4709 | 1.04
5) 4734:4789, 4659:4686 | 1.04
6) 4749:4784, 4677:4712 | 1.05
